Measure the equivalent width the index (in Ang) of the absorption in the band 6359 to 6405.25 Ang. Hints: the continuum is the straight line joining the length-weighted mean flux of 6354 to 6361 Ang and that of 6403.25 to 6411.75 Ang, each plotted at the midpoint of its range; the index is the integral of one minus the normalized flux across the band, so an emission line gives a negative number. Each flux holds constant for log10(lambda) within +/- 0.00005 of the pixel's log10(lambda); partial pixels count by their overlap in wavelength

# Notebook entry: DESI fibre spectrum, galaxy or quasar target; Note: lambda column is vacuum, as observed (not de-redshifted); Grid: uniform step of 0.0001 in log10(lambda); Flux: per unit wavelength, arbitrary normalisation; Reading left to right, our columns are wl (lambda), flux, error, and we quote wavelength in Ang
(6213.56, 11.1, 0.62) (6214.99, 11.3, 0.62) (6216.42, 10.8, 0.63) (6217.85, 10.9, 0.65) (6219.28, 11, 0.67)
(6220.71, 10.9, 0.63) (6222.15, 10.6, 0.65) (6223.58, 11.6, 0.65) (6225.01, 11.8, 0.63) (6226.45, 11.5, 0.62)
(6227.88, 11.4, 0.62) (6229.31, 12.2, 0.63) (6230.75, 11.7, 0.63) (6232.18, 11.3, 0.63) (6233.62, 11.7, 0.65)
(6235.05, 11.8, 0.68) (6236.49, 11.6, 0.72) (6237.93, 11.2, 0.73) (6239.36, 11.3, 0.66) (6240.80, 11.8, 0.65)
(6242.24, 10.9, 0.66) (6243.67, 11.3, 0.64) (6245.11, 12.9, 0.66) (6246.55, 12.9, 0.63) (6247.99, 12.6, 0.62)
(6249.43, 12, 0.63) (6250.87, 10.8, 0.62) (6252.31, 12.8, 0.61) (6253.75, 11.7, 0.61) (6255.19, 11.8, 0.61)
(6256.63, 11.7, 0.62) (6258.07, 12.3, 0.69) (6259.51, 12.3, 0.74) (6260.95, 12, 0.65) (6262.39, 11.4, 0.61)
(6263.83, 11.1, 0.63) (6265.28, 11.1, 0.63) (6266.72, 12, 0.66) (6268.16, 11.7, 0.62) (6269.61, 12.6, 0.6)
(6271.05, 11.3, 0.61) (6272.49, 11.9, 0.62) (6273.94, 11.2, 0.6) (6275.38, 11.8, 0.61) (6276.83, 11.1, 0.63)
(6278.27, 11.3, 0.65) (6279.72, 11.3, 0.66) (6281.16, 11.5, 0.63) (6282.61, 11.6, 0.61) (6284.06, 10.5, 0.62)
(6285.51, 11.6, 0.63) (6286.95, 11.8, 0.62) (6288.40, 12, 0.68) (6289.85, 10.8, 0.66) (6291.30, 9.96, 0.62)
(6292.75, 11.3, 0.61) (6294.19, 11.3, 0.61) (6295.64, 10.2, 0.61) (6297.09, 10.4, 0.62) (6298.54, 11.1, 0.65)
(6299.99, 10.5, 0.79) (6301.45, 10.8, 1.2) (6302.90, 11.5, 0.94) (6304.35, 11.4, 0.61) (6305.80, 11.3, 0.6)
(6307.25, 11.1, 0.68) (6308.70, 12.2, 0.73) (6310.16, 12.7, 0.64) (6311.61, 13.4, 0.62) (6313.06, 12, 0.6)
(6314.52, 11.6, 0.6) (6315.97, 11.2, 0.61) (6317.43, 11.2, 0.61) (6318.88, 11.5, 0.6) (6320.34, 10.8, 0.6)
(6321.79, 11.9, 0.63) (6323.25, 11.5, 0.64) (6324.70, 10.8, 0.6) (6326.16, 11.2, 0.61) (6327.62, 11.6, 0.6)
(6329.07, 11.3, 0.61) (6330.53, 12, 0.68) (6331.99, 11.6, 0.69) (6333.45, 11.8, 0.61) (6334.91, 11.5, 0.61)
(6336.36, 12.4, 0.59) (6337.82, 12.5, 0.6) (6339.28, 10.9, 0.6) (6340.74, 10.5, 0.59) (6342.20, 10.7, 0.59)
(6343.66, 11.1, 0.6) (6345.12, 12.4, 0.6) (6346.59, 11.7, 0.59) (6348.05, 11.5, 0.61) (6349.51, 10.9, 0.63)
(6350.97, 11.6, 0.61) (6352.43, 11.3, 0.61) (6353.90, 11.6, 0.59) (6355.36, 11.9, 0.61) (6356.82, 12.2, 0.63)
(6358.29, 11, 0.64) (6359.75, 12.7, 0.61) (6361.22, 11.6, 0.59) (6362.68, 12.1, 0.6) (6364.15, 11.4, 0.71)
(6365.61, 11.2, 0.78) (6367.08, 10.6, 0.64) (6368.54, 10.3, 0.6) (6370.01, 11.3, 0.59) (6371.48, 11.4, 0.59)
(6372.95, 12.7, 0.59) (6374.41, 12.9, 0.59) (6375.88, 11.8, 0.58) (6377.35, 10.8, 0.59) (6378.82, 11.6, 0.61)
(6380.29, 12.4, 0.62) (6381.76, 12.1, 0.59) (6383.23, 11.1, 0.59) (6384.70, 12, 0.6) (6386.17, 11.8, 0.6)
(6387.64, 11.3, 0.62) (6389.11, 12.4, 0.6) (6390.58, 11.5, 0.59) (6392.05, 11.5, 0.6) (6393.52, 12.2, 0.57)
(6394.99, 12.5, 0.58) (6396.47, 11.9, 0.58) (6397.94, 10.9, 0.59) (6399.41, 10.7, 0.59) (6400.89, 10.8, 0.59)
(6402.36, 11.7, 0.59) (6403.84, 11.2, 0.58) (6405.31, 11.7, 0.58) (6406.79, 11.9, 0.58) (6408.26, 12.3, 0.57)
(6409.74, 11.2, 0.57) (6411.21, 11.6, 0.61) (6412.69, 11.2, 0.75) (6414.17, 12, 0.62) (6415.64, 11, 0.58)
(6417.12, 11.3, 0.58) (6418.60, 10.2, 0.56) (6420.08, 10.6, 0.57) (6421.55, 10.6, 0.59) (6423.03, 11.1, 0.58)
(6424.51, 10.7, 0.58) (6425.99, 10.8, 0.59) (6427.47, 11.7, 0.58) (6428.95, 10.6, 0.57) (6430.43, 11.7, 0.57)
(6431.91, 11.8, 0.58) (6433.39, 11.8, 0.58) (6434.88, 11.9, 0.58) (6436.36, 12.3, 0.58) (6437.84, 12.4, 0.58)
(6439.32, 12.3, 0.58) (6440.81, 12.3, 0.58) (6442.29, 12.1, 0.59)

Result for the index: 0.6 Ang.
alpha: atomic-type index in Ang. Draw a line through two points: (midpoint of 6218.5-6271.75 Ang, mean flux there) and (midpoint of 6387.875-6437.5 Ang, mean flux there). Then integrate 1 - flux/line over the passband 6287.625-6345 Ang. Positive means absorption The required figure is 1.0 Ang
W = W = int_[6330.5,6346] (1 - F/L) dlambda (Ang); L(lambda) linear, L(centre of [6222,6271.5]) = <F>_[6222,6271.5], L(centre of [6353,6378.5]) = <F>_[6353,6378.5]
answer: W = 0.1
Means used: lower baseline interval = 11.8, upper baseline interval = 11.6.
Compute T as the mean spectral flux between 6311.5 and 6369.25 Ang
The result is 11.5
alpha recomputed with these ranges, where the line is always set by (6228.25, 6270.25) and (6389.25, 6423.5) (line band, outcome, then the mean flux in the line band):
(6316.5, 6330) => 0.34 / 11.3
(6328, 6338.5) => -0.25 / 11.9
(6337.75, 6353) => 0.30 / 11.3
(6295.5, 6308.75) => 0.72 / 11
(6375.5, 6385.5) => -0.19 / 11.7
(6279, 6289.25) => 0.22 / 11.5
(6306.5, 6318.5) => -0.28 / 11.9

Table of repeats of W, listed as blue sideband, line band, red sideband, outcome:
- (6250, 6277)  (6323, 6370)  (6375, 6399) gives 1.0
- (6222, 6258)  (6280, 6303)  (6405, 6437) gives 1.2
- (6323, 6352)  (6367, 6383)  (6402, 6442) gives -0.2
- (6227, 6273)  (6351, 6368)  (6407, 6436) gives -0.2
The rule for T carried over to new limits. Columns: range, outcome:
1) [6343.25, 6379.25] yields 11.6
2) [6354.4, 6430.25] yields 11.5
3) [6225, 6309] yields 11.5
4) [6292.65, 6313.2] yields 11.4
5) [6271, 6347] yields 11.4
